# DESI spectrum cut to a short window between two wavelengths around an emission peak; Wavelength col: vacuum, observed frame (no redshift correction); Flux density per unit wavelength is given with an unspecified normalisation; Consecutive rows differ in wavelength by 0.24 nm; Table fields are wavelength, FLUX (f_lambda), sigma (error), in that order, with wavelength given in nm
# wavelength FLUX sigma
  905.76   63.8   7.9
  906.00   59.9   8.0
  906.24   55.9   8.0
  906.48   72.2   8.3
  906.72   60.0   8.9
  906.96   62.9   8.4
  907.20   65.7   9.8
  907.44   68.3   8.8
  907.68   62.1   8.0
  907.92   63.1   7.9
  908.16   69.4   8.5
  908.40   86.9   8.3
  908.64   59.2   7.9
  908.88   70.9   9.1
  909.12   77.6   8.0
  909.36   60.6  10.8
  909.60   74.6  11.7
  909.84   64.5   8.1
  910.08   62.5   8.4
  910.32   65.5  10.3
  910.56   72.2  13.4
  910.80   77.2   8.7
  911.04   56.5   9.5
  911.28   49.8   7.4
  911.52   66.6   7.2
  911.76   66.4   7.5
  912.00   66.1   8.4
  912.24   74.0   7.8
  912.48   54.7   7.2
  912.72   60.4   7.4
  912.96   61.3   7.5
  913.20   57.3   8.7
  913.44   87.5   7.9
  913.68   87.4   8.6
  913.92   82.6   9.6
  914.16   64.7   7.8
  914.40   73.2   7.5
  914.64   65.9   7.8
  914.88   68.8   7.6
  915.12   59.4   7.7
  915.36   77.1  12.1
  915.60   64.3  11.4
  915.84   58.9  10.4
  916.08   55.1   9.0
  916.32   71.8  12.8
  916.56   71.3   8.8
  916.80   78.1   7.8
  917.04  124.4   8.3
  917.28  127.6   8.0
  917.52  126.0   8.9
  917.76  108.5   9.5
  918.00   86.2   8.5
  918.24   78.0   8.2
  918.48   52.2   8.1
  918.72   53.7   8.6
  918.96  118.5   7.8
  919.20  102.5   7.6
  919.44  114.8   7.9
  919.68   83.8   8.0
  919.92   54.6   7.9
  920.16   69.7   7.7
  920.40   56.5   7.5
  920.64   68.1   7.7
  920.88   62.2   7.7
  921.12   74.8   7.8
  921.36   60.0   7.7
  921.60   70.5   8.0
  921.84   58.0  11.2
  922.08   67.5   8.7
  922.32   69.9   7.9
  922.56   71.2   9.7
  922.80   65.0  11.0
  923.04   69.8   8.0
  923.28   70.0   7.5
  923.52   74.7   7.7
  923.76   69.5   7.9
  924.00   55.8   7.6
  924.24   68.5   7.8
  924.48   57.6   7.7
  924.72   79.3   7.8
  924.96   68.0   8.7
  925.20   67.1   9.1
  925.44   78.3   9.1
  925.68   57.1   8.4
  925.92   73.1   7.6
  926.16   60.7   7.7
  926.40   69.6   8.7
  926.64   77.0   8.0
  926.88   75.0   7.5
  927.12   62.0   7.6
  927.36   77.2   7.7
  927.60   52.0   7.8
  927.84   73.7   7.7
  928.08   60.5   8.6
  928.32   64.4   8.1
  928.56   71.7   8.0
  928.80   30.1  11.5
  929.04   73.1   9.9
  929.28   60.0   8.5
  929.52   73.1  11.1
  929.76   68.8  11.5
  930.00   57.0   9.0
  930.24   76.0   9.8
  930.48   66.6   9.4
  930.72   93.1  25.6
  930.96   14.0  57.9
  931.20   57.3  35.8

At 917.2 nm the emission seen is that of [S II]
